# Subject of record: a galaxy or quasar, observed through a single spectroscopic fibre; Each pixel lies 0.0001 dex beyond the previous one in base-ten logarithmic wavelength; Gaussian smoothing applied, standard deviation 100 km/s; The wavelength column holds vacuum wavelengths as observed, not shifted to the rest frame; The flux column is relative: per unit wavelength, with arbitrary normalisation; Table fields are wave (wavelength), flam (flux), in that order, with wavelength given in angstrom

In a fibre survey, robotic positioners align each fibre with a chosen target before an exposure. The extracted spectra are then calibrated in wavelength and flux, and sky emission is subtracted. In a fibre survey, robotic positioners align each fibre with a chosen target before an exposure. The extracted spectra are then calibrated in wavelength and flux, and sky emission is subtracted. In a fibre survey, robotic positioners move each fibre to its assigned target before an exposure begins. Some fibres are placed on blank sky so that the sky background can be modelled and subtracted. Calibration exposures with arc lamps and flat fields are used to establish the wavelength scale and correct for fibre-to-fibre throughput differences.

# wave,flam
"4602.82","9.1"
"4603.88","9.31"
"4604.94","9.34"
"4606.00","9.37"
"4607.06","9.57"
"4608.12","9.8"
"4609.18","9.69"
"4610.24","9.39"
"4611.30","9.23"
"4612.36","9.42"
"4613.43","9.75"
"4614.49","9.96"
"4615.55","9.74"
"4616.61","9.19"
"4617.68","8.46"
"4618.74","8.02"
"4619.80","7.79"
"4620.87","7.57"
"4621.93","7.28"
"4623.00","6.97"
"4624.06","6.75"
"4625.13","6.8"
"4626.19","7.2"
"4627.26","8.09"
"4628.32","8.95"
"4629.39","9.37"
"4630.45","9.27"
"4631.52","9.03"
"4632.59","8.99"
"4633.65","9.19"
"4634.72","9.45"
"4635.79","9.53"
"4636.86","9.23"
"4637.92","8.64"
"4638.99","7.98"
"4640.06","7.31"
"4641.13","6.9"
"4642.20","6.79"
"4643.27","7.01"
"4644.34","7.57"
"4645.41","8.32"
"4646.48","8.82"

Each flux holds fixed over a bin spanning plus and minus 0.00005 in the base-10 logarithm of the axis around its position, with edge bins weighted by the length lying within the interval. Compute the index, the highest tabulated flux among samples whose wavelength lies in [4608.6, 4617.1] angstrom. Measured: 9.96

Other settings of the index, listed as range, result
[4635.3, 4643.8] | 9.53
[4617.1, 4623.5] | 8.46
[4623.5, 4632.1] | 9.37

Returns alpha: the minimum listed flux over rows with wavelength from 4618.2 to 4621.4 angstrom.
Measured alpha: 7.57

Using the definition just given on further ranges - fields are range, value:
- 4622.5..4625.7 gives 6.75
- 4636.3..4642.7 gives 6.79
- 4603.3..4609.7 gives 9.31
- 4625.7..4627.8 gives 7.2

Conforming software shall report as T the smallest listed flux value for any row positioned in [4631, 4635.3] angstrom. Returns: 8.99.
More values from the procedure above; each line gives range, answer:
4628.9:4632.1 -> 9.03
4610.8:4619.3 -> 8.02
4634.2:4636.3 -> 9.45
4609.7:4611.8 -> 9.23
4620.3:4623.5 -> 6.97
